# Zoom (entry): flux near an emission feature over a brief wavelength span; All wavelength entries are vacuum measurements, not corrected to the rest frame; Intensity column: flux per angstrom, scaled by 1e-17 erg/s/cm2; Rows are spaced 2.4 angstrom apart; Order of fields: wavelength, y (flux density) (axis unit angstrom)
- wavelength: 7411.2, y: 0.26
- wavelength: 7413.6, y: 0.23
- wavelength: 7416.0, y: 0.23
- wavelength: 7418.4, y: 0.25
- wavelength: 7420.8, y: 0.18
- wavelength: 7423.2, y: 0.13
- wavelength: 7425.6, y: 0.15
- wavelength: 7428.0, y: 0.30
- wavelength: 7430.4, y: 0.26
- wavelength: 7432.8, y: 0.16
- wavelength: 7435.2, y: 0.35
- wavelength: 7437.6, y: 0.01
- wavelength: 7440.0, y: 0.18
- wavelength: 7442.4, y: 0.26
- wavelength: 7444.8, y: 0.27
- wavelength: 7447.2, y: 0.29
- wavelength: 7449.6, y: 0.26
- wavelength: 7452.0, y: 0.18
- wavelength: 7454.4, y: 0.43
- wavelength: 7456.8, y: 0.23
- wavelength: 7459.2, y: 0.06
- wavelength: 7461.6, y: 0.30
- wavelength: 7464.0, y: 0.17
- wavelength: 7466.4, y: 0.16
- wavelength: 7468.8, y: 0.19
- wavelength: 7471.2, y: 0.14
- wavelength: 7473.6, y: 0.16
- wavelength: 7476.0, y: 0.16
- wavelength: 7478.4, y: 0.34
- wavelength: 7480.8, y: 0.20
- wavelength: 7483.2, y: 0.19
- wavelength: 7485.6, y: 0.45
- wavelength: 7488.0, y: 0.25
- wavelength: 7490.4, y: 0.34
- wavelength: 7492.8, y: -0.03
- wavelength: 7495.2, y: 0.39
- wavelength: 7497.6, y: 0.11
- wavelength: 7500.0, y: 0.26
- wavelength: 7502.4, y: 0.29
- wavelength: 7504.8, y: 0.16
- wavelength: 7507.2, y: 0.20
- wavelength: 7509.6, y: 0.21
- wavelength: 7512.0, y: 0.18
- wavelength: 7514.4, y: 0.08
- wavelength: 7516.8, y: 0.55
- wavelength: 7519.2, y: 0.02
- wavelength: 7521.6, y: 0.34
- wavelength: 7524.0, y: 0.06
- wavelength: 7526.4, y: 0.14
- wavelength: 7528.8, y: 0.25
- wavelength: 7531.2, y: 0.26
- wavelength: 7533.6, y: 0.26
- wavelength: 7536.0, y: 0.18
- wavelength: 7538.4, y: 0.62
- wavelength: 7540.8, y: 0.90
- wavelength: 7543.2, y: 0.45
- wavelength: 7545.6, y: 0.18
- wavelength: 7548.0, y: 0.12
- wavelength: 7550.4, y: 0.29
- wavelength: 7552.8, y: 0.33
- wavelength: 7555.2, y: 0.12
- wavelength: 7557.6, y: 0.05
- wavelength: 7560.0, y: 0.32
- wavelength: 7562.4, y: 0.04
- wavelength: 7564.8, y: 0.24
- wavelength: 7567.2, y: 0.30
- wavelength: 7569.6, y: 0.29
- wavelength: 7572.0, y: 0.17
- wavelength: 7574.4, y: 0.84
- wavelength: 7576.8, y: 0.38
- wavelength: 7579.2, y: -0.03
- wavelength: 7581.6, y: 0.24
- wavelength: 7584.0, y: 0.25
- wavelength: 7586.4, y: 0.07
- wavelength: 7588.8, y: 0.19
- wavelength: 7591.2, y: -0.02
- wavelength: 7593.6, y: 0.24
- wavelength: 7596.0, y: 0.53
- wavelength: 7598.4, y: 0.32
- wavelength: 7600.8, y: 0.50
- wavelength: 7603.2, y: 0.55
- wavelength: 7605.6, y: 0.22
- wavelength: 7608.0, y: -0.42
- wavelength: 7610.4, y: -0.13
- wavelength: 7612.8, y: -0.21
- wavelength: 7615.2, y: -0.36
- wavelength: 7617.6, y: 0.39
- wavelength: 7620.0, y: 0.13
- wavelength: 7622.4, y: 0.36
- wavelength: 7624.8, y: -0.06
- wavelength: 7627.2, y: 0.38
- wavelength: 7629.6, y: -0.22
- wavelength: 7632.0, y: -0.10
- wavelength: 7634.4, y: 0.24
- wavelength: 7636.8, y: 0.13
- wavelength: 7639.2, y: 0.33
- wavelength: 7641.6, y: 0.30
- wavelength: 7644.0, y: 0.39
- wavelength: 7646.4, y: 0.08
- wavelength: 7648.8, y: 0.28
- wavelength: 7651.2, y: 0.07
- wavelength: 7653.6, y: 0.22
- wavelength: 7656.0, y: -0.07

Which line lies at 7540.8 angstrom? H-gamma 4340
